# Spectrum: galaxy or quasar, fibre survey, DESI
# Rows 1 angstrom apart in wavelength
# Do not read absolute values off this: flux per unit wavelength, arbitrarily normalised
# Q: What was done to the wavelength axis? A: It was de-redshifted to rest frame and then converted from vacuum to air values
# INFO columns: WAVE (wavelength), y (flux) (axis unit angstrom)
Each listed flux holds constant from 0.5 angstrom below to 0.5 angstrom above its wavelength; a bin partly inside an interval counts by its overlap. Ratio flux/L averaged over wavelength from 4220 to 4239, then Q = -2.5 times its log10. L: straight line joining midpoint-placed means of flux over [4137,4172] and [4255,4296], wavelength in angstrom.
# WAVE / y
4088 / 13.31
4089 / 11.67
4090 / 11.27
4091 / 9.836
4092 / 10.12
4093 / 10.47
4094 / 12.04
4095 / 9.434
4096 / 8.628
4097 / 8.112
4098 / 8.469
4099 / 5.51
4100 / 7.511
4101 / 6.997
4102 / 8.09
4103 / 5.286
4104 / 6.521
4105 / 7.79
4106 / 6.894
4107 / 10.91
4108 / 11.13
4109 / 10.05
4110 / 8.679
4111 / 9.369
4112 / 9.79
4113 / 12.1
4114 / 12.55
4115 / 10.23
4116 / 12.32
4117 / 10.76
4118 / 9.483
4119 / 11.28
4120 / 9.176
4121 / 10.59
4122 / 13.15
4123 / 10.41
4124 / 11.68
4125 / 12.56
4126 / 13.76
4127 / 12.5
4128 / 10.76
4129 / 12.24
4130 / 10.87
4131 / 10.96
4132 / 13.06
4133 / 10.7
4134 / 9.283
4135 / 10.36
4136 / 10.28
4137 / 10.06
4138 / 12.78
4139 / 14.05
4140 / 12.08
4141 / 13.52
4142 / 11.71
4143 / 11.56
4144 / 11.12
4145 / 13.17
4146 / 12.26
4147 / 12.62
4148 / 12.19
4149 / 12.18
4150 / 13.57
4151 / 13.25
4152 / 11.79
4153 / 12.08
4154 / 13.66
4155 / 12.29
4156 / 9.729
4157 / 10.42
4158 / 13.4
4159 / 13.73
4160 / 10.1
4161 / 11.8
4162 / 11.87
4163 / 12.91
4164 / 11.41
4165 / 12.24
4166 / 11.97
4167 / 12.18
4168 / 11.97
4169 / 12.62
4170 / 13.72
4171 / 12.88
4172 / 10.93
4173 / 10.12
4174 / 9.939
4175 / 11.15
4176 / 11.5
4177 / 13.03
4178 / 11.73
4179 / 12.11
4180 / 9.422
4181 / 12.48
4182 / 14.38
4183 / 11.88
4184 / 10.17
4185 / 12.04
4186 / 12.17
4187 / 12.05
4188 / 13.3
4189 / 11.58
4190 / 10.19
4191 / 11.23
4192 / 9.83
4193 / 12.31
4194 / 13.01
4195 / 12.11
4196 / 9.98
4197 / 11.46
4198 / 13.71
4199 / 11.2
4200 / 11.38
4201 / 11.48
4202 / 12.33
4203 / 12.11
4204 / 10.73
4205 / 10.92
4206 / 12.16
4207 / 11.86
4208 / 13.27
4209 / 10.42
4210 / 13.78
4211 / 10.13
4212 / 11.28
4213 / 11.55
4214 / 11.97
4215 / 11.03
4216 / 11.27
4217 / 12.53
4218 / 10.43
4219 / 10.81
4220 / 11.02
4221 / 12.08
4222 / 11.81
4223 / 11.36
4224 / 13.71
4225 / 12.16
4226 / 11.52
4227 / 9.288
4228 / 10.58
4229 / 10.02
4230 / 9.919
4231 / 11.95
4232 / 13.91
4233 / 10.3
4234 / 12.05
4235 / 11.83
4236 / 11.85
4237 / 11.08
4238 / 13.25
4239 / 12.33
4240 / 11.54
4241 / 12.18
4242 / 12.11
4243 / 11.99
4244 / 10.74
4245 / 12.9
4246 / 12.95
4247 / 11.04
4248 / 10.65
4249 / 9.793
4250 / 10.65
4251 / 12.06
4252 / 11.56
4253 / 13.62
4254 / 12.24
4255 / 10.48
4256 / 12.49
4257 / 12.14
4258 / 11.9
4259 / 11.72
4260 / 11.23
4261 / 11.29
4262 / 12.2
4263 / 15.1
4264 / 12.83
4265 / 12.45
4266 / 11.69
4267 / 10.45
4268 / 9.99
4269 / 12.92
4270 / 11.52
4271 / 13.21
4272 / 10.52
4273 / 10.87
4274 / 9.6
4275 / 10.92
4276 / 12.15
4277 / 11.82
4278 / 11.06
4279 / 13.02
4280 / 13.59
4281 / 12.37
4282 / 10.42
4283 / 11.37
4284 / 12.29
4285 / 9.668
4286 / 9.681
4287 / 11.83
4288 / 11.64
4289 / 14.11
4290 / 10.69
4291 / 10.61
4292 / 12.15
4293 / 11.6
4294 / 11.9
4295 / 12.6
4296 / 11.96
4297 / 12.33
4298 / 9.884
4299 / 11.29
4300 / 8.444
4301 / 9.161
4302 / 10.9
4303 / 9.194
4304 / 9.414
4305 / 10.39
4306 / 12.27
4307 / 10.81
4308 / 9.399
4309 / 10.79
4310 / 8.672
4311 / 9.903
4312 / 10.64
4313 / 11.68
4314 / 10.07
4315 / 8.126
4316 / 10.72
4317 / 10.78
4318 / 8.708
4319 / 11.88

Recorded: 0.03 mag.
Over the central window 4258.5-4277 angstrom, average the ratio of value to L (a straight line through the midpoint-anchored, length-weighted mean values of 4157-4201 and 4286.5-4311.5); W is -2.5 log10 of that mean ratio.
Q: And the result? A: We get -0.06 mag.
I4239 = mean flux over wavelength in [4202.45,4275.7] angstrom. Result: 11.6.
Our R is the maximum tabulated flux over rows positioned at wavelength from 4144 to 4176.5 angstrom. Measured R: 13.73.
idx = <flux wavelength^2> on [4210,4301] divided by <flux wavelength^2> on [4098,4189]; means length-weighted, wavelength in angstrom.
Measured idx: 1.09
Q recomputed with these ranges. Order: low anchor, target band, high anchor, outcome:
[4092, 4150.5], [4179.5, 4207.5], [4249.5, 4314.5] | -0.07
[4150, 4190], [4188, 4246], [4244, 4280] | 0.02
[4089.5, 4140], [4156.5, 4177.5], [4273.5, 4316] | -0.14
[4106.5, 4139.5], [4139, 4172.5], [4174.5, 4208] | -0.07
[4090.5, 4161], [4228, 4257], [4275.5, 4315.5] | -0.07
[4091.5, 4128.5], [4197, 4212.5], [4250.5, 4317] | -0.11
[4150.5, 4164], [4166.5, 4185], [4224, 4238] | 0.01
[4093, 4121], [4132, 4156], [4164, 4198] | -0.14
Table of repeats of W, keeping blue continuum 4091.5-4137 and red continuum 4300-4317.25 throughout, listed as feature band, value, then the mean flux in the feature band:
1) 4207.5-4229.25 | -0.14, 11.5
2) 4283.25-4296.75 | -0.15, 11.6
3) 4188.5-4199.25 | -0.14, 11.5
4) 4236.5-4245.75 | -0.19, 12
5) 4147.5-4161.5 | -0.20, 12.2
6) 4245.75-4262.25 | -0.15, 11.6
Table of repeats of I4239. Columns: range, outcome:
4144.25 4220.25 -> 11.8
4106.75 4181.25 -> 11.6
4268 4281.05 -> 11.7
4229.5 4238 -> 11.7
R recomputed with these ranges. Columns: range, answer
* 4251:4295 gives 15.1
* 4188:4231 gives 13.78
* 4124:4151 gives 14.05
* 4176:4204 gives 14.38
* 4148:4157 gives 13.66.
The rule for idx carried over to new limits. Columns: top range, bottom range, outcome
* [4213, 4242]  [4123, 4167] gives 1.01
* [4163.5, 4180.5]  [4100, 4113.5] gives 1.39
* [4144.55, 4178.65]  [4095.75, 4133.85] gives 1.23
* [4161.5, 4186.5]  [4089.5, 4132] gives 1.22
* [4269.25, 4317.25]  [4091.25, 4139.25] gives 1.18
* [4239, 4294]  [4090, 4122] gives 1.34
